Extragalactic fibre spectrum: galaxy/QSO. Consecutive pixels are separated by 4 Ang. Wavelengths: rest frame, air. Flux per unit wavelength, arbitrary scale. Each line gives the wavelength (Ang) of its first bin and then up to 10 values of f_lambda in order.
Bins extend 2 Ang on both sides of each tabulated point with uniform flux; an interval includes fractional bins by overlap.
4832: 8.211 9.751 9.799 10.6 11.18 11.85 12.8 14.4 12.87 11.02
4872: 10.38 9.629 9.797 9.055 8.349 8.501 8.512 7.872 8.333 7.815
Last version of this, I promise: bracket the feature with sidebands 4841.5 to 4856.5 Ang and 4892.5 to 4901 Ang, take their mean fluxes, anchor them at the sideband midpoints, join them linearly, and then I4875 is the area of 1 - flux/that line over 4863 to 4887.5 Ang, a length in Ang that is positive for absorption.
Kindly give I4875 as -1.27 Ang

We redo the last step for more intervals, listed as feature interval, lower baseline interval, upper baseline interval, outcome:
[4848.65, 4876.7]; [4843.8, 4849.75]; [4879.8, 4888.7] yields -4.9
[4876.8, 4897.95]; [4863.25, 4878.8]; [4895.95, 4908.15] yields 1.1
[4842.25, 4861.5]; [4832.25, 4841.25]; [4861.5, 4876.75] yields -3.4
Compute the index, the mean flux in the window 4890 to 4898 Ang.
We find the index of 8.51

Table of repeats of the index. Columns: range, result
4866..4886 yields 9.98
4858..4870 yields 12.8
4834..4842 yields 9.77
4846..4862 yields 12.6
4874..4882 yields 9.71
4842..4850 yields 10.9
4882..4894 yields 8.63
